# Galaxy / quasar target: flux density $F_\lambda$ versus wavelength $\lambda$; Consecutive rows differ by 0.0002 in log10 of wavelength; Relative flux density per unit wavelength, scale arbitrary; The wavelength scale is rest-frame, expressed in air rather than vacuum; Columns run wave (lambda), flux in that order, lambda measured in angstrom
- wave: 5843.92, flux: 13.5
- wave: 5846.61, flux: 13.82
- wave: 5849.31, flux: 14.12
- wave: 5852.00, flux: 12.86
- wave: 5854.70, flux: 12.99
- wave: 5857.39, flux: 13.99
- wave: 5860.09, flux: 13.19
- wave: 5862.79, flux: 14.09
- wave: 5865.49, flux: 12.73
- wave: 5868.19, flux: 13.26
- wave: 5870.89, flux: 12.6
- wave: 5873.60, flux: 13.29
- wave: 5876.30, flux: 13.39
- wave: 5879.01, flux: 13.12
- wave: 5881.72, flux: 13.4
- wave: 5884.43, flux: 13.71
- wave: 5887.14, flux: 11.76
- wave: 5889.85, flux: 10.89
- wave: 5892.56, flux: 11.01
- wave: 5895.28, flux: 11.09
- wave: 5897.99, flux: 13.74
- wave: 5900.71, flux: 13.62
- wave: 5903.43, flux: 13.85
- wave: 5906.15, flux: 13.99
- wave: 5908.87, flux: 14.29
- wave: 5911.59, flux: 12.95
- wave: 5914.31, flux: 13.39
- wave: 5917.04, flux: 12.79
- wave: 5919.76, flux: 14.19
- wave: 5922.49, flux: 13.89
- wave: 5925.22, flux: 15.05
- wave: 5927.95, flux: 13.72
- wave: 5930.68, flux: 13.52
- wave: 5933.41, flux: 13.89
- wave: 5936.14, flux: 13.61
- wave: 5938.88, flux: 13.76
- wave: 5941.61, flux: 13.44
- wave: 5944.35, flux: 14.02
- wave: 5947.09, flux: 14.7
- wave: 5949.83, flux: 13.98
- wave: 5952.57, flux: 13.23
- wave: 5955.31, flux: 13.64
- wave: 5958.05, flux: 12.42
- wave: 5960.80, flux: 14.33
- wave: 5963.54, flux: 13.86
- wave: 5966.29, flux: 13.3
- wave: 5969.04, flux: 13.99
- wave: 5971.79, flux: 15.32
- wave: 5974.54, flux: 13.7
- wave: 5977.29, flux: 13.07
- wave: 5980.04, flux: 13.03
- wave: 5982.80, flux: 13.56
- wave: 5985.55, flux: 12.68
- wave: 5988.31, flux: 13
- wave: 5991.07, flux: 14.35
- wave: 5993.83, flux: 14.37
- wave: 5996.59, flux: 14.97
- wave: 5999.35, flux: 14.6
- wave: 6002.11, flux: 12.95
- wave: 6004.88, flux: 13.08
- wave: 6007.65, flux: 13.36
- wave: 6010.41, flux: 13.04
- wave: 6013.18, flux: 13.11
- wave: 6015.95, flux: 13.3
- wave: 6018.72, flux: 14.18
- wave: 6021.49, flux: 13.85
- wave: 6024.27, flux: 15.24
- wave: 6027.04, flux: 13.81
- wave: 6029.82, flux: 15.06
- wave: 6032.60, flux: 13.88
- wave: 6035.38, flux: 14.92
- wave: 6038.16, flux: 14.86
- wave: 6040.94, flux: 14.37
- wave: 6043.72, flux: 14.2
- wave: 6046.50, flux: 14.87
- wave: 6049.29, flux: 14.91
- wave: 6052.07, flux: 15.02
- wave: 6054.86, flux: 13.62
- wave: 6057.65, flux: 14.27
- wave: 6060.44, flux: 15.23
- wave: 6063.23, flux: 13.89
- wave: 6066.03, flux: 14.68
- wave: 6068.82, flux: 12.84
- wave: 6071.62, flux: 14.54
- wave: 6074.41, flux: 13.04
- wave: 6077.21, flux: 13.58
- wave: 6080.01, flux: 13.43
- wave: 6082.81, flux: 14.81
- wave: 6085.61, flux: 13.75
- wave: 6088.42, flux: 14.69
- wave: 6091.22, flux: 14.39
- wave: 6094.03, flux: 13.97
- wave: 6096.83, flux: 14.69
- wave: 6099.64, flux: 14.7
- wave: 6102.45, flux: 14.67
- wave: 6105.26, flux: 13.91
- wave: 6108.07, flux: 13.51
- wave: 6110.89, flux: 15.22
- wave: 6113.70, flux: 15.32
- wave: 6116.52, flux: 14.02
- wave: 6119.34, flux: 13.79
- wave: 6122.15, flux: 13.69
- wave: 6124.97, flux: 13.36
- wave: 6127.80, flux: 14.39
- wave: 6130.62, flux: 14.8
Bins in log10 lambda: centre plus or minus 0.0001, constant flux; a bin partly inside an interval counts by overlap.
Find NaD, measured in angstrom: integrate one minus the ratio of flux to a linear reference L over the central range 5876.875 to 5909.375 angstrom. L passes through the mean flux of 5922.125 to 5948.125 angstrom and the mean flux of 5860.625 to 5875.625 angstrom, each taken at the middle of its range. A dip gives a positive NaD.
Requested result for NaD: 1.5 angstrom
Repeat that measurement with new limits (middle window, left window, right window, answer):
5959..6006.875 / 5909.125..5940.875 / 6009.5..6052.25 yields 0.9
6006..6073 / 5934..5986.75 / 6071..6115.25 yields -0.9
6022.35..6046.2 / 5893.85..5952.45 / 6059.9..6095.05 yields -1.0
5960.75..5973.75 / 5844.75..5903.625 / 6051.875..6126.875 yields -0.6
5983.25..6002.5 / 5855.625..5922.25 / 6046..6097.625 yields -0.2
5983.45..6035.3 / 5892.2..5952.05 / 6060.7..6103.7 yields 0.2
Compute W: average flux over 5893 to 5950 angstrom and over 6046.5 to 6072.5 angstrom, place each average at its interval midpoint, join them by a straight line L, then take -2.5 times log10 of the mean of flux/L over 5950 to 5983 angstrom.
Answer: 0.02 mag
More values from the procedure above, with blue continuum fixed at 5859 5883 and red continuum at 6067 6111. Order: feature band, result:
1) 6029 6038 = -0.057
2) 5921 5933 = -0.046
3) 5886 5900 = 0.132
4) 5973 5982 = 0.026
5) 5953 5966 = 0.005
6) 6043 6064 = -0.045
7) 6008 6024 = 0.015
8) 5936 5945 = -0.015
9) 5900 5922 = -0.021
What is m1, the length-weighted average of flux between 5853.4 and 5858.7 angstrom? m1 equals 13.5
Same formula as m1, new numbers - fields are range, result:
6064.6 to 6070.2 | 13.8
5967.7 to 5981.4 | 13.8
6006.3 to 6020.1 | 13.4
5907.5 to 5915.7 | 13.5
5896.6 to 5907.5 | 13.8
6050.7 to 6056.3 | 14.3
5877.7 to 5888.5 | 13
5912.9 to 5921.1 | 13.5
